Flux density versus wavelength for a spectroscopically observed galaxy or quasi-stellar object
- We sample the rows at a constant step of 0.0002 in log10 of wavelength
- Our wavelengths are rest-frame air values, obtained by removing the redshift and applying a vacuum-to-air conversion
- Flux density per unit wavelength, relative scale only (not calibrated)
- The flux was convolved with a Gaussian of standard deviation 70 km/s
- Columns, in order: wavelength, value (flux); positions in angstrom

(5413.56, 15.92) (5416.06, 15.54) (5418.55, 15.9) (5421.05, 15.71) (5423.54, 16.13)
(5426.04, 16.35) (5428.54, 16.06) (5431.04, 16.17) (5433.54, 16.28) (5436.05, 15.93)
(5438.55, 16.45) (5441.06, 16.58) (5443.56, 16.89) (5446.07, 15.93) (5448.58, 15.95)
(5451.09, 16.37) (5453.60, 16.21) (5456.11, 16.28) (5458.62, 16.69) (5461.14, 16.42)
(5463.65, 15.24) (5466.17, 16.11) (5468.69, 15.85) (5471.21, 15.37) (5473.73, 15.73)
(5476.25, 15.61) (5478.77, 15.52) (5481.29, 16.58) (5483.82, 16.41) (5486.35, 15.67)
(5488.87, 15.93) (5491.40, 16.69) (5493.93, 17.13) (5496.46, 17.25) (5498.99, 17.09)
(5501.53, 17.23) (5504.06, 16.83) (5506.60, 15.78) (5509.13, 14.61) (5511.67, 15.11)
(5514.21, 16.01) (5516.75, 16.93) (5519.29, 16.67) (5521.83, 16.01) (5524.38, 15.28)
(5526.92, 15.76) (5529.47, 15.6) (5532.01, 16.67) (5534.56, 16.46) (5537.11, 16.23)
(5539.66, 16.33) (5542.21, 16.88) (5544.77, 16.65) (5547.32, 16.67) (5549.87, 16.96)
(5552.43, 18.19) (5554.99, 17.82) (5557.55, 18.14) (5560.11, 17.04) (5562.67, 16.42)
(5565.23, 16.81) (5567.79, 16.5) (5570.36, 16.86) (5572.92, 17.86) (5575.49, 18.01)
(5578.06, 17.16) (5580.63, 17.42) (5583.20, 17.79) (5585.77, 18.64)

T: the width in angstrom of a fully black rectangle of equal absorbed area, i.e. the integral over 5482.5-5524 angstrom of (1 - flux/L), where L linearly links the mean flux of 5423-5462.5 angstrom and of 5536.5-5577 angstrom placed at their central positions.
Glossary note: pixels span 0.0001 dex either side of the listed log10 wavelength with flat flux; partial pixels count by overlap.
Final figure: 1.0 angstrom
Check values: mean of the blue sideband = 16.3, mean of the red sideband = 17.1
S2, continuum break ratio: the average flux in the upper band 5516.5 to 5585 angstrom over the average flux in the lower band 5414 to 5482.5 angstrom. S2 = 1.05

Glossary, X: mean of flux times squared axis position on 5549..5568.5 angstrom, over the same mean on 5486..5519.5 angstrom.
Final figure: 1.1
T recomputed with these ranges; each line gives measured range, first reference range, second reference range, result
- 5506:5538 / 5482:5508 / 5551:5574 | 1.8 angstrom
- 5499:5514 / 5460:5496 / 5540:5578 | 0.4 angstrom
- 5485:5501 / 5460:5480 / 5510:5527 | -0.8 angstrom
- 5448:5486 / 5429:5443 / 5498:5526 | 0.5 angstrom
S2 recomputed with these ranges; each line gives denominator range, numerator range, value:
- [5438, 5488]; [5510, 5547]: 1.01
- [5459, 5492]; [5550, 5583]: 1.09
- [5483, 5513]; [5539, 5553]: 1.04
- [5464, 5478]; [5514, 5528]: 1.03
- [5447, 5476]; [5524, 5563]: 1.05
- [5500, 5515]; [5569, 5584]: 1.10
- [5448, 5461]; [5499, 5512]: 0.98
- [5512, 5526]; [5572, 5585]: 1.10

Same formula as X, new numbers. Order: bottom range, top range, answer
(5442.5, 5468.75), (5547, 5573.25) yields 1.10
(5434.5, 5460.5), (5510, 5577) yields 1.06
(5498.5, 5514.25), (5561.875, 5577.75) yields 1.09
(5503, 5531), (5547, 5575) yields 1.10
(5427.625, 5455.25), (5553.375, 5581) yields 1.11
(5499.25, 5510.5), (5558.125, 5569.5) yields 1.06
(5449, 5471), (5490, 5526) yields 1.03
